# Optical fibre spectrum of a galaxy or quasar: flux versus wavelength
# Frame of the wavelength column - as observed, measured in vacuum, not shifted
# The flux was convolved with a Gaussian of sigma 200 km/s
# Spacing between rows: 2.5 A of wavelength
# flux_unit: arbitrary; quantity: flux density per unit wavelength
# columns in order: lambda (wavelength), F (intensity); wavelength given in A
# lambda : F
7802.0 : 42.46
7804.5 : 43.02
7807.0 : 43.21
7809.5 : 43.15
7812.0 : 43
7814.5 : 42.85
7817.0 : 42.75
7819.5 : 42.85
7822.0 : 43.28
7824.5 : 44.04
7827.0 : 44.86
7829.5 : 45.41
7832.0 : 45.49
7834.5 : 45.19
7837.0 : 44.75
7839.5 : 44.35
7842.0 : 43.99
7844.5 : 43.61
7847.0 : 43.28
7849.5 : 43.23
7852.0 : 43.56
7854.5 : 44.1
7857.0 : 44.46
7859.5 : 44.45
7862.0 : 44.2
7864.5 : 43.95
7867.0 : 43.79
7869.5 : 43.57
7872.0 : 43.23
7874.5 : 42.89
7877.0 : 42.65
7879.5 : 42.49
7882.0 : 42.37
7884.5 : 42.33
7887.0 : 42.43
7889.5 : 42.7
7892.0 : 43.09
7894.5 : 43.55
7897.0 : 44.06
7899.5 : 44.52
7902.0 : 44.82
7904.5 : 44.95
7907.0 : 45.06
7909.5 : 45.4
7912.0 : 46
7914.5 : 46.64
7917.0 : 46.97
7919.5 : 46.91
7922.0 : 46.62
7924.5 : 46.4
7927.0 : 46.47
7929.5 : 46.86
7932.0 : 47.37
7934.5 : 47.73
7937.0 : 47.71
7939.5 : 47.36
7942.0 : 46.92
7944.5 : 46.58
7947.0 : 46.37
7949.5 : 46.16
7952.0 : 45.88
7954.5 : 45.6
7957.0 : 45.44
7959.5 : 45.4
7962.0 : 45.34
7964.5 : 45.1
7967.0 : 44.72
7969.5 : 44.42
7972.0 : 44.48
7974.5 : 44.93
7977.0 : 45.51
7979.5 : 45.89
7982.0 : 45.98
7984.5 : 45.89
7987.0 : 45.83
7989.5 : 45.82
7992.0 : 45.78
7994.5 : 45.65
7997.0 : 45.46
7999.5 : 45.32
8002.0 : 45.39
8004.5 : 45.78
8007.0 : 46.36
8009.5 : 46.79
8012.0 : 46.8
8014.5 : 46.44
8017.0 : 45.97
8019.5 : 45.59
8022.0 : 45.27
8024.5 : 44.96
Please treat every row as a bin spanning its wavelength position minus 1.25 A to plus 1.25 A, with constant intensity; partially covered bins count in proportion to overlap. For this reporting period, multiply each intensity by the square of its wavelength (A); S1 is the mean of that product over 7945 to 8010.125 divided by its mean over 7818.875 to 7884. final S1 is 1.1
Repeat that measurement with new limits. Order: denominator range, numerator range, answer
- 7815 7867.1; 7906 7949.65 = 1.08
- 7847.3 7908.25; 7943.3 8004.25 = 1.07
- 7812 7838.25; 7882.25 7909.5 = 1.01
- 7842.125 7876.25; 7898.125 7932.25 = 1.07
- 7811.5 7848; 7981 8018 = 1.09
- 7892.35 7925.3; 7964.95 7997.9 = 1.02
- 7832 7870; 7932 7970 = 1.07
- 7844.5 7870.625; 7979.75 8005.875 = 1.08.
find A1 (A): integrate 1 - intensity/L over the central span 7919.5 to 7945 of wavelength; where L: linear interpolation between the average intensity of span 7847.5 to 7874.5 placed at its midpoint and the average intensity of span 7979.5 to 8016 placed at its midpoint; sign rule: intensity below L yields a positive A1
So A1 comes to -1.2 A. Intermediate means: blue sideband 43.8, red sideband 45.9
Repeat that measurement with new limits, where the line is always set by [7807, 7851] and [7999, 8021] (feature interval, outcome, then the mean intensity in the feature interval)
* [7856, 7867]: 0.0 A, 44.2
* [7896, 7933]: -0.9 A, 45.9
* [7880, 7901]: 0.7 A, 43.1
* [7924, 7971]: -0.9 A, 46.2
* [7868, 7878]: 0.3 A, 43.1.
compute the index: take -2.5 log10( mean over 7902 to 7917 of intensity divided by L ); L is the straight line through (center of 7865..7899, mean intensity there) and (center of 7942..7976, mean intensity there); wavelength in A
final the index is -0.04 mag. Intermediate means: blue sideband 43.1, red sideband 45.5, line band 45.7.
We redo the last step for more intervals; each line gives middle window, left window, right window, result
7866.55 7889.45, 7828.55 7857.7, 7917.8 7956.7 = 0.06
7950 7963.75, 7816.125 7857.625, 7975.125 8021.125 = 0.00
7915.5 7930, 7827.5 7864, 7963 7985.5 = -0.04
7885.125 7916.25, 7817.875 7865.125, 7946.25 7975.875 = 0.01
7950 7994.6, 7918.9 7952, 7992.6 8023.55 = 0.02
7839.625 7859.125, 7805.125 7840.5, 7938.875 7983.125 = 0.01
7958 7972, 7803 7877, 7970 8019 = 0.01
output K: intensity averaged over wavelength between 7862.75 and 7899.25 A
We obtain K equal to 43.1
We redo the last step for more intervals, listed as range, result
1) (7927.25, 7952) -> 46.9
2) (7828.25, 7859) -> 44.3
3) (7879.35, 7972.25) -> 45.4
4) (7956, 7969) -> 45.2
